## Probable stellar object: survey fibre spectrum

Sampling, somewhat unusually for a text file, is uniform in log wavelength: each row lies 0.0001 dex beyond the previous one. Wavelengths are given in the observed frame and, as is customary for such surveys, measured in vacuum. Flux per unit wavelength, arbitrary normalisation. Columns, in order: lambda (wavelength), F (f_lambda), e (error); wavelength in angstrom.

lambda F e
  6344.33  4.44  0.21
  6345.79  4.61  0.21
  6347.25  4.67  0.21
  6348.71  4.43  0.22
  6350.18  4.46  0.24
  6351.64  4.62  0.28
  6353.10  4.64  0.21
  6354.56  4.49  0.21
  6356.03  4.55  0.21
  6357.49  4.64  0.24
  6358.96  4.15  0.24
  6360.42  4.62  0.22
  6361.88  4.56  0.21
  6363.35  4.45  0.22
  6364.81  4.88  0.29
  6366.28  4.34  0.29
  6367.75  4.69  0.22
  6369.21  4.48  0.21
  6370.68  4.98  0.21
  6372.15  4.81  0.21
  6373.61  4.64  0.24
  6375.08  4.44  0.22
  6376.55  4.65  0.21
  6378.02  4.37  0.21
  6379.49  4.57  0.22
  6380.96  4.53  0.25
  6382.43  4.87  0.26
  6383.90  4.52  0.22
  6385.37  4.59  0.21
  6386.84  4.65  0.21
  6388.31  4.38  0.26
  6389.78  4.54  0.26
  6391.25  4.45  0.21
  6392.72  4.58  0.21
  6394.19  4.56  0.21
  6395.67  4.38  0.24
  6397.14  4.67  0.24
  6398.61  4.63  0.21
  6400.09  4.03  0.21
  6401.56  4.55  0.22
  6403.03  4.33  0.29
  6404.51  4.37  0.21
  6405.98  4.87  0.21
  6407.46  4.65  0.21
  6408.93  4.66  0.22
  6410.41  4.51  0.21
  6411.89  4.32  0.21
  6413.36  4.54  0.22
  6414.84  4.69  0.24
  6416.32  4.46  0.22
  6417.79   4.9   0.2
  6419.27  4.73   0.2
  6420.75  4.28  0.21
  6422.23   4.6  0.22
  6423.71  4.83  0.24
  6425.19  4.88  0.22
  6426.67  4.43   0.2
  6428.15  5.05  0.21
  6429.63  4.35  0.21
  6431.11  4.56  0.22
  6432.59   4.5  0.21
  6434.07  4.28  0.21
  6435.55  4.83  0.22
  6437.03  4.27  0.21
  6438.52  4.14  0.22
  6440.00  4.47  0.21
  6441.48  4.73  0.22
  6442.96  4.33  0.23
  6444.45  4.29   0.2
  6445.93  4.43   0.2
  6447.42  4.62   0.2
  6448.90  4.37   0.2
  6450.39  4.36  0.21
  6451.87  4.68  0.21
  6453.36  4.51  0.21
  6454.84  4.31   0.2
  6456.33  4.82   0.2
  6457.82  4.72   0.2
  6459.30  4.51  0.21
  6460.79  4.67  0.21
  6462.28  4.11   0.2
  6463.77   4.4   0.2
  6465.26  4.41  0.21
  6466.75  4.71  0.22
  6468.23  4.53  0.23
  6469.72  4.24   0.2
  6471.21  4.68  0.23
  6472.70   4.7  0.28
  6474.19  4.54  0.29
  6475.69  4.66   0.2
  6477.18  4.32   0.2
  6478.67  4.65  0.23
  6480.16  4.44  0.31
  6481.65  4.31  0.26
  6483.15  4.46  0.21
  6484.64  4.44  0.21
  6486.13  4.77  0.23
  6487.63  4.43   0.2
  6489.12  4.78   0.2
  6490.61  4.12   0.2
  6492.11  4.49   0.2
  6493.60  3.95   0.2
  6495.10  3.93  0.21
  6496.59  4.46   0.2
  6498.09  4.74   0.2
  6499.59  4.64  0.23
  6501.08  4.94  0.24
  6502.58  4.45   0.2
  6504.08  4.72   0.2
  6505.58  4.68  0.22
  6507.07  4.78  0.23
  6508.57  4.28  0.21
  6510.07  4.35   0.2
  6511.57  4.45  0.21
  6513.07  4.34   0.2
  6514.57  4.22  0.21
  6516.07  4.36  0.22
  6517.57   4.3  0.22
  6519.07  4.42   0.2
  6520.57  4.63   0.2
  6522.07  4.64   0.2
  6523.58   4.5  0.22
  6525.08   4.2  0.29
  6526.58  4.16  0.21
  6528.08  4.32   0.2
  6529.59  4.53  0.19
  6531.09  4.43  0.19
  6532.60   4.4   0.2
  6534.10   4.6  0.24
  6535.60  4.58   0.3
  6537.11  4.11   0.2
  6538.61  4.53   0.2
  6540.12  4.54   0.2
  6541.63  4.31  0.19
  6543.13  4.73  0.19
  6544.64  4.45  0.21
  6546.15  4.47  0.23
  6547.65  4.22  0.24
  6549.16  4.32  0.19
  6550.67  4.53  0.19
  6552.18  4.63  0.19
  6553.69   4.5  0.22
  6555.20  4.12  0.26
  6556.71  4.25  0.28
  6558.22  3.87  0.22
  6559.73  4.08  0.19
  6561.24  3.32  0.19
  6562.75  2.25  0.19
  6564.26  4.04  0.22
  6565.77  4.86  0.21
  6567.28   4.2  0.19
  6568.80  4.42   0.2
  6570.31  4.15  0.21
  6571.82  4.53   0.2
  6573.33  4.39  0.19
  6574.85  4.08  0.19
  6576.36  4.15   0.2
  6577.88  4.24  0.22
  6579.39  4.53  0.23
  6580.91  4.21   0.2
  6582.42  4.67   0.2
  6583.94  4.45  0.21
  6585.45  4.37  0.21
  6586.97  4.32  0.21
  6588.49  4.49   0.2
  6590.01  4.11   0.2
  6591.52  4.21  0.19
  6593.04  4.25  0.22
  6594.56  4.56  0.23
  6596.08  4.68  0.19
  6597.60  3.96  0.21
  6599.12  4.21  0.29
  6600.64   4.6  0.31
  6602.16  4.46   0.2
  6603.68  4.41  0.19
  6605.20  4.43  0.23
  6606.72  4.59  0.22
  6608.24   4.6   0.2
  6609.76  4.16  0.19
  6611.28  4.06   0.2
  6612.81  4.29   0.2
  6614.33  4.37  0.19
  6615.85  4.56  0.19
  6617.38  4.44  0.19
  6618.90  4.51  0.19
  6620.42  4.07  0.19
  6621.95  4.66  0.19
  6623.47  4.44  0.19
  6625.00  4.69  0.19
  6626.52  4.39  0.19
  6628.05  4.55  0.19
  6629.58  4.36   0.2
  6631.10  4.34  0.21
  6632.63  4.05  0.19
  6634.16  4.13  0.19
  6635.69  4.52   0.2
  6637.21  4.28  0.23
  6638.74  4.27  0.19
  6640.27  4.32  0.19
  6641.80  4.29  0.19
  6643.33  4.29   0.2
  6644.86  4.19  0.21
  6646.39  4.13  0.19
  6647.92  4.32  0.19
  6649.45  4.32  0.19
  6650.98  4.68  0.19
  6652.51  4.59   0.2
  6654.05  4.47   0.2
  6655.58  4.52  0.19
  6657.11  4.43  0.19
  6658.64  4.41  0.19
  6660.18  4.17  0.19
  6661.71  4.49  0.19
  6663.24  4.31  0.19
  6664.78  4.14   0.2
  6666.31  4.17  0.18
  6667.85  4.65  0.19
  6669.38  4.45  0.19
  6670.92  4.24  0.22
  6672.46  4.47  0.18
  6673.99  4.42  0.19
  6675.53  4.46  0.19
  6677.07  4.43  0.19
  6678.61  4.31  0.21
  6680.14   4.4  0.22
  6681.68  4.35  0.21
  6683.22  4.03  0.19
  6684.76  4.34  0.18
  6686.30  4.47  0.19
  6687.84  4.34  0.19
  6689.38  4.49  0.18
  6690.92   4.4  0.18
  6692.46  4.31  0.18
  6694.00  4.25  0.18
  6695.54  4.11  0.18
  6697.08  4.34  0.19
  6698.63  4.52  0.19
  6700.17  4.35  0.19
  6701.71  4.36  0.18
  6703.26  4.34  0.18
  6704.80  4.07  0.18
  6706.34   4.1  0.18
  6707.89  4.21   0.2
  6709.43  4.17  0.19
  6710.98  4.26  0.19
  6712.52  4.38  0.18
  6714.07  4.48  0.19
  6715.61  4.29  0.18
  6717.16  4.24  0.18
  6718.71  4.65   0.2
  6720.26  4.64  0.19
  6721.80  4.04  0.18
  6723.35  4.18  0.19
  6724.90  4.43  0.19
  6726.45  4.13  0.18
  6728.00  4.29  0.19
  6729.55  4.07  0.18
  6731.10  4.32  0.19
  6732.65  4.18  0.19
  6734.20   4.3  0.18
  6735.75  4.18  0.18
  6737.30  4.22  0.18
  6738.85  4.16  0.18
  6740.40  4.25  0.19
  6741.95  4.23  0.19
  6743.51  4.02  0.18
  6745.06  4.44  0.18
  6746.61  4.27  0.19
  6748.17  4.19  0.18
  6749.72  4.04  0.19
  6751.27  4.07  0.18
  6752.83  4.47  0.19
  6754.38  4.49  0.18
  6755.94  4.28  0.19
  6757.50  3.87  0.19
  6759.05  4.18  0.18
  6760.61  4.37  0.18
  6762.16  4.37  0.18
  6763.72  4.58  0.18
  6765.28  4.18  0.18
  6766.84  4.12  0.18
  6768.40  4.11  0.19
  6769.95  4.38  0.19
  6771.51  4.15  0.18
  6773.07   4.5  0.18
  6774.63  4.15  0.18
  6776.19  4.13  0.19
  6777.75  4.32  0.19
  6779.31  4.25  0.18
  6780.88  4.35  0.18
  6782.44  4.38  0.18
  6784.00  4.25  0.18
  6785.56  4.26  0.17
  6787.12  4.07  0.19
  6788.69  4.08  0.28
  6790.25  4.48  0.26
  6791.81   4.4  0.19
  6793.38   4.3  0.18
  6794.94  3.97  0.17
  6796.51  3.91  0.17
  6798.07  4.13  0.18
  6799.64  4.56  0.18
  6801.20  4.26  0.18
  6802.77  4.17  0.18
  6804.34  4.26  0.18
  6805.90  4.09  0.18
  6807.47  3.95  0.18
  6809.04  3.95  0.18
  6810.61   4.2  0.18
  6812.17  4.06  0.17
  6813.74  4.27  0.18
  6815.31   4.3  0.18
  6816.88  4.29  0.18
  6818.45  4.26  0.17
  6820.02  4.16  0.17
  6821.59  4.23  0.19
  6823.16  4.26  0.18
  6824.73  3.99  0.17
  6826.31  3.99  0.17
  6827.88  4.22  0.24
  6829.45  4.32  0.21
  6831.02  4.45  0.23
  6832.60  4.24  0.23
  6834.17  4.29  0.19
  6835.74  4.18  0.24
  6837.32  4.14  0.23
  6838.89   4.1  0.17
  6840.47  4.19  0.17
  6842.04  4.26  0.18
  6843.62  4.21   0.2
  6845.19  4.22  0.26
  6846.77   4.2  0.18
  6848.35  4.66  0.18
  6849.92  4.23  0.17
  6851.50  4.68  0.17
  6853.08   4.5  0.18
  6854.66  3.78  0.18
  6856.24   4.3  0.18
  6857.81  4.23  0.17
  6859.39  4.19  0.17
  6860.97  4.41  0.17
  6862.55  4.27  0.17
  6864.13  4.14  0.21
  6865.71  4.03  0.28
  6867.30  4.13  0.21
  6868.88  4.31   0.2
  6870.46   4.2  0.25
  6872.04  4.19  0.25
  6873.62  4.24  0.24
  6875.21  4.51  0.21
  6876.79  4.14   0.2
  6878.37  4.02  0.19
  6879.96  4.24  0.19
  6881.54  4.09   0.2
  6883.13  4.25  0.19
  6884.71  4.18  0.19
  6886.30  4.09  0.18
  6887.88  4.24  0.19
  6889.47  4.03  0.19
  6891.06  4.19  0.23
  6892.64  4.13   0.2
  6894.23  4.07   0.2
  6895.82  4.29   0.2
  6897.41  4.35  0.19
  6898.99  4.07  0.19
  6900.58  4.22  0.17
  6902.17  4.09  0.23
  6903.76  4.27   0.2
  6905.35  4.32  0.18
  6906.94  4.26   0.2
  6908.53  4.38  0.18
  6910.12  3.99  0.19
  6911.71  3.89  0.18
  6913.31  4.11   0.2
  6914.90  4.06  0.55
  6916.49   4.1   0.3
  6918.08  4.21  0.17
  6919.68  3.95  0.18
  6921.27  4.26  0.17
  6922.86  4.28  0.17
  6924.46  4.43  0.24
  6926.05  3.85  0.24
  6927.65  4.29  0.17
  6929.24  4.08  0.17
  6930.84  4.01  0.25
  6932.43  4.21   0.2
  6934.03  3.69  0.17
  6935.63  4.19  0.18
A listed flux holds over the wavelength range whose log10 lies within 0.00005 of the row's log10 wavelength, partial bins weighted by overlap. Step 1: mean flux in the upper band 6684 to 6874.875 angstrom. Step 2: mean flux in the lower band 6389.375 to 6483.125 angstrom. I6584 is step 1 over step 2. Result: 0.9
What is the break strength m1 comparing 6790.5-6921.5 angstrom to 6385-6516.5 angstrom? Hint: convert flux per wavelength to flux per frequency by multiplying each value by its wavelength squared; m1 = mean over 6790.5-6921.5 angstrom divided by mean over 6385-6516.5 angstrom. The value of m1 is 1.05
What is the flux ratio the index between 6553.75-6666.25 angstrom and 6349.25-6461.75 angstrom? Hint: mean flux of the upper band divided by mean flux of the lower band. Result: 0.9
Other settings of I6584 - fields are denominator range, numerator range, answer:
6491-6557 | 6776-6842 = 0.95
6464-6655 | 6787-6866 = 0.96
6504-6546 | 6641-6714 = 0.98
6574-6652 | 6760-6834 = 0.97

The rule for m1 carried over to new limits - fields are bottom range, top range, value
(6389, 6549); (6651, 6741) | 1.03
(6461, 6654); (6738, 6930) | 1.05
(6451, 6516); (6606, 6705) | 1.02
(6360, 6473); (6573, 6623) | 1.02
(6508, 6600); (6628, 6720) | 1.04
